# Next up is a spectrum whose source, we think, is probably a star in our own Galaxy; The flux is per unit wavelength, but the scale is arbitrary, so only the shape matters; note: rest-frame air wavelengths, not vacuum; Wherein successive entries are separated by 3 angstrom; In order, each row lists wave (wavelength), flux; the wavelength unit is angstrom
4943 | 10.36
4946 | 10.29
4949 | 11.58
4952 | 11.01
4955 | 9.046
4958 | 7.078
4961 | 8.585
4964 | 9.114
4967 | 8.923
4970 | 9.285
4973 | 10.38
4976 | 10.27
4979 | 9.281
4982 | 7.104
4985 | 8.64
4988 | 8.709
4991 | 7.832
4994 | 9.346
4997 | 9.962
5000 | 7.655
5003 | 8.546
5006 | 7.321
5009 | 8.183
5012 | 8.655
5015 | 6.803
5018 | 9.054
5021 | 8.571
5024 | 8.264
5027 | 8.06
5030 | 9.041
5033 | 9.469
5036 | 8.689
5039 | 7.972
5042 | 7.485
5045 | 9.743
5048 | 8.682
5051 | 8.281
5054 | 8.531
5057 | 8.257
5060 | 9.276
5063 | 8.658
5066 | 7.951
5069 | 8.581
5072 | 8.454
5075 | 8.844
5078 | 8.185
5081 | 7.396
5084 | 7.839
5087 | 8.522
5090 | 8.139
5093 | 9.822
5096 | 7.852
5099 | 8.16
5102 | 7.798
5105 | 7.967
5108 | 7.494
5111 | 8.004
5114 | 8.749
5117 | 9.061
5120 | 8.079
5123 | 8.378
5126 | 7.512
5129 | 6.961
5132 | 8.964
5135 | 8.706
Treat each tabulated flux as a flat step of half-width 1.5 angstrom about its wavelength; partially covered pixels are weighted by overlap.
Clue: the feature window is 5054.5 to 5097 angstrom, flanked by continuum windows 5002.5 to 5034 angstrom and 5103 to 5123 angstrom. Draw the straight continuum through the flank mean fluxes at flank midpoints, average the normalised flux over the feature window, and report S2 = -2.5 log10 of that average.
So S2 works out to -0.02 mag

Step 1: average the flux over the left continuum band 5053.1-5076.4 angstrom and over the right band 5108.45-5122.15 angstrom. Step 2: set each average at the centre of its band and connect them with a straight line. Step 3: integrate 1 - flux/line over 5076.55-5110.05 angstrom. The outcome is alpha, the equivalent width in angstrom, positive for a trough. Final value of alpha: 1.4 angstrom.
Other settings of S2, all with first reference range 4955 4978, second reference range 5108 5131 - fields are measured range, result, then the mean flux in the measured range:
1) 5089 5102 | -0.02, 8.43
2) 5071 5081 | 0.01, 8.33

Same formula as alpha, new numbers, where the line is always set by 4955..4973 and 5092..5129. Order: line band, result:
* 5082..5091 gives 0.2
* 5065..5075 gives -0.1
